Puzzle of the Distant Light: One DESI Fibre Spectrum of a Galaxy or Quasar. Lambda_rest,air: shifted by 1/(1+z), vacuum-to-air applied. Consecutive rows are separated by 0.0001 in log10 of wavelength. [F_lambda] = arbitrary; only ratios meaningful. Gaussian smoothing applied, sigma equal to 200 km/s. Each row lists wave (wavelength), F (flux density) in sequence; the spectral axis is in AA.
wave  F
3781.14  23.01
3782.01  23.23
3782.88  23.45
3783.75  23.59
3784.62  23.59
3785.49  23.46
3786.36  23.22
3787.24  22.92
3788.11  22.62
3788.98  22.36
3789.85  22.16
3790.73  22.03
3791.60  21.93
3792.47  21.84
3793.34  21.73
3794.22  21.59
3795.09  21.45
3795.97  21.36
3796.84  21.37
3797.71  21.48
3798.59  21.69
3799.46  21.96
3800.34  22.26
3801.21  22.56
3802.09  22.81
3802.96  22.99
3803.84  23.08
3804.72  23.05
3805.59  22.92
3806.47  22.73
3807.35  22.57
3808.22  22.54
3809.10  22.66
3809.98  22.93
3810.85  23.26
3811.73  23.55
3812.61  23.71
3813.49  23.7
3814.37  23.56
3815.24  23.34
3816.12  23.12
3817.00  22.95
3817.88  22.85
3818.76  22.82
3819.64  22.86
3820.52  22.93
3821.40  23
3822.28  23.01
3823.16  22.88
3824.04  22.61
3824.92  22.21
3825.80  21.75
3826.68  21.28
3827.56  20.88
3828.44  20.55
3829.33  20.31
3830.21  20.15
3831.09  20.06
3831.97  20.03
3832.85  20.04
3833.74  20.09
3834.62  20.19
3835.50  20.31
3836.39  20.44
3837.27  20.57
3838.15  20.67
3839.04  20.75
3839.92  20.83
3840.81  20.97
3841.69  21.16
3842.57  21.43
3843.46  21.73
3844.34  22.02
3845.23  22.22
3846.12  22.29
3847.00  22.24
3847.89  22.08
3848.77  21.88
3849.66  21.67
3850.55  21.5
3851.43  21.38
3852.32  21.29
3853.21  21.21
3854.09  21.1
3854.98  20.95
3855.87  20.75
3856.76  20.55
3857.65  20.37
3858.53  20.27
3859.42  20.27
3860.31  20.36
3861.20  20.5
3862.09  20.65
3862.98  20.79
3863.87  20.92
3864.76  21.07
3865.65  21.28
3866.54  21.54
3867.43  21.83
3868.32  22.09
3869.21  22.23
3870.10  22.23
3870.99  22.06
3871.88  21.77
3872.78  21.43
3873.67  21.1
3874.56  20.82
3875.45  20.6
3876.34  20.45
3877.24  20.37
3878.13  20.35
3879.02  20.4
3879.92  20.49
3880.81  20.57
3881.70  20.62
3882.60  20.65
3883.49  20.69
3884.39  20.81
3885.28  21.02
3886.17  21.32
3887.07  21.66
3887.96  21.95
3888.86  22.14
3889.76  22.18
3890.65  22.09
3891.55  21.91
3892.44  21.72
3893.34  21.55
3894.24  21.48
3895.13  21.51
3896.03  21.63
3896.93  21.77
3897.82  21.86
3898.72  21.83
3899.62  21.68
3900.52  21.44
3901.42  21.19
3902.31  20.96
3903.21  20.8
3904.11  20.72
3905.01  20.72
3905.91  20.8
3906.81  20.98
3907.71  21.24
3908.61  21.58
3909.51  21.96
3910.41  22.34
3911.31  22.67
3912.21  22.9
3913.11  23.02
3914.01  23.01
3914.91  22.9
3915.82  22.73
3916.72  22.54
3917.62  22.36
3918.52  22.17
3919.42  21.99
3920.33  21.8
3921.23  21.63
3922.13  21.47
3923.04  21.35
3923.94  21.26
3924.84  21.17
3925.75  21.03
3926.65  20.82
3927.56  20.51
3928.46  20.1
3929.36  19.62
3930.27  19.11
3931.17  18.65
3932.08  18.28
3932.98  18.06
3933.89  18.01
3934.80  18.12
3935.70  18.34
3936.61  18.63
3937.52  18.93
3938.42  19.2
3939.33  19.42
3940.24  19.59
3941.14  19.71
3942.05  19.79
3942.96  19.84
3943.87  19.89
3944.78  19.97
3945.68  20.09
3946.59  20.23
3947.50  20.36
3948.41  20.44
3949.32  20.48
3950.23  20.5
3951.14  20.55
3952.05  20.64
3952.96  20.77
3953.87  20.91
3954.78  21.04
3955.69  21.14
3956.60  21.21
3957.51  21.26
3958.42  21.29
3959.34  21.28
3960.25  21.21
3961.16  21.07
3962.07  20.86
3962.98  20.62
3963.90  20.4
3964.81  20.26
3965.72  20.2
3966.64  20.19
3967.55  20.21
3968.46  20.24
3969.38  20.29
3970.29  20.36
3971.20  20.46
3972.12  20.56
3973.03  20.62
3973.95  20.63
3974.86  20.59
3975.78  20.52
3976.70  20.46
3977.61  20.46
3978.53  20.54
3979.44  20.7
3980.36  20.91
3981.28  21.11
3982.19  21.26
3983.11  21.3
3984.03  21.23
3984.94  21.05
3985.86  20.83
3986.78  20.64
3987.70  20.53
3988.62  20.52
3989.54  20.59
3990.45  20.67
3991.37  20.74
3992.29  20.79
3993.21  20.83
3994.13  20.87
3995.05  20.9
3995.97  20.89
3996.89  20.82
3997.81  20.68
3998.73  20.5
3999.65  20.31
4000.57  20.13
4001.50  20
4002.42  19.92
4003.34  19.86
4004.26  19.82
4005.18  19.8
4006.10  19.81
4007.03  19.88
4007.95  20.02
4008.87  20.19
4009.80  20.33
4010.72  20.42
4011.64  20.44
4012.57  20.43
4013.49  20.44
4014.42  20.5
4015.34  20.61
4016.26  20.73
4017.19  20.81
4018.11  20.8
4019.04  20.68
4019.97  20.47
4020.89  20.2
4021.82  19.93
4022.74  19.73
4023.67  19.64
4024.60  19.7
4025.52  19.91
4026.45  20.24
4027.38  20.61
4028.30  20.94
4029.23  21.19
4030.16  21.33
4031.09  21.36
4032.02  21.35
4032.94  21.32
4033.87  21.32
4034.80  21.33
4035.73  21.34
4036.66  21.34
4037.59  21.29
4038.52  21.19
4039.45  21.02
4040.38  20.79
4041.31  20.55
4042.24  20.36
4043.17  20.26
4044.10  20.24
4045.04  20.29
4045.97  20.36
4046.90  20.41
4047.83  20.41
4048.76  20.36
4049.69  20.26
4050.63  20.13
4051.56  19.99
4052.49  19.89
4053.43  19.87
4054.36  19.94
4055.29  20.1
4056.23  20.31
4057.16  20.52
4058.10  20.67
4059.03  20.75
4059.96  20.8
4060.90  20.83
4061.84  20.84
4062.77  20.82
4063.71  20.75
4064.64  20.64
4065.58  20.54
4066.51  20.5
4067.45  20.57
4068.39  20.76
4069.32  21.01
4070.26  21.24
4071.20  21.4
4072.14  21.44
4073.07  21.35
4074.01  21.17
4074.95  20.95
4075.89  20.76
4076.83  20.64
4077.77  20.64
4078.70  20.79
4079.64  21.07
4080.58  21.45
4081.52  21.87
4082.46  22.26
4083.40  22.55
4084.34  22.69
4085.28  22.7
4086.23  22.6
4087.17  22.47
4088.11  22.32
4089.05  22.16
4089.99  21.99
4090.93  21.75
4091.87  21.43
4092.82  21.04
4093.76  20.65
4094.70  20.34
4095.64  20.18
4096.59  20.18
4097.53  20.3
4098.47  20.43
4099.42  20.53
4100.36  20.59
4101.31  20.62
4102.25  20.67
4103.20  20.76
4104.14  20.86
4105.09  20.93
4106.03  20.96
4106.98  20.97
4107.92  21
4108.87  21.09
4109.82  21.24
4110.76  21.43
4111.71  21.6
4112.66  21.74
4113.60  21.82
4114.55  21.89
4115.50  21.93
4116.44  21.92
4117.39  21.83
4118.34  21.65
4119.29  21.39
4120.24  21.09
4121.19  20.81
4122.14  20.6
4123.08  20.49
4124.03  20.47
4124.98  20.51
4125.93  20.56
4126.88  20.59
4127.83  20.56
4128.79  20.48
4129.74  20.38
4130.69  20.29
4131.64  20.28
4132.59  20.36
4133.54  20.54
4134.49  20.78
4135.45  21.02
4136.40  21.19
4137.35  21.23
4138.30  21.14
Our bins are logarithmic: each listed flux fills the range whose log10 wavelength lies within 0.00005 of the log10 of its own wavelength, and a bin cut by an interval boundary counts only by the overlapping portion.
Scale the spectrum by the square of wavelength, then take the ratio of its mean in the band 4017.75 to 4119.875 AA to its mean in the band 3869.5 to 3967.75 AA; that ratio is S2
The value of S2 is 1.1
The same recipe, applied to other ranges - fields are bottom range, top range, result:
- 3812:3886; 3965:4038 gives 1.04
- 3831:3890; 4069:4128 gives 1.13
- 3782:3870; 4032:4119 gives 1.09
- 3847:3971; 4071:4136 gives 1.11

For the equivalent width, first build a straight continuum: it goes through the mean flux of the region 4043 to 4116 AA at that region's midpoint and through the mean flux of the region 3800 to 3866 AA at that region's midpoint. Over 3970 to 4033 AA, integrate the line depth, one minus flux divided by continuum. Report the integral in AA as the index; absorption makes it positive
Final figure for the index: 2.0 AA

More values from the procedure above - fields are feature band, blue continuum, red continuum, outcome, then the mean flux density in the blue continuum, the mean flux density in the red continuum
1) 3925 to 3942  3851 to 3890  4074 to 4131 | 1.5 AA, 21.1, 21.2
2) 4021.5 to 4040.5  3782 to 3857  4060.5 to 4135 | 0.4 AA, 22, 21.1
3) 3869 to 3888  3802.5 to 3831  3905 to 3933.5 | 0.6 AA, 22.6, 21.3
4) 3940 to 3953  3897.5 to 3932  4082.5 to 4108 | 0.7 AA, 21.4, 21.3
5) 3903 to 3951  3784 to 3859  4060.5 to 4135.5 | 2.1 AA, 21.9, 21.1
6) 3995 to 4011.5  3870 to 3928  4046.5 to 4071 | 0.5 AA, 21.5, 20.5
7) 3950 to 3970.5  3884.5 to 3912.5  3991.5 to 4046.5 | 0.3 AA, 21.6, 20.5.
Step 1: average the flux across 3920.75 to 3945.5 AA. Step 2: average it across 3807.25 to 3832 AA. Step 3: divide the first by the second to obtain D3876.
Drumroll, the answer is 0.9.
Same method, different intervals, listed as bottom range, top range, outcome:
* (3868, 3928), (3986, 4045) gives 0.96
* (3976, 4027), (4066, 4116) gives 1.04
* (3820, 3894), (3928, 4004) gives 0.96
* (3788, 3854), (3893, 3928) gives 0.99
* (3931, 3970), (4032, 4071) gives 1.03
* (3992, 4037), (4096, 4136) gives 1.02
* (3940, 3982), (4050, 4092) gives 1.03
